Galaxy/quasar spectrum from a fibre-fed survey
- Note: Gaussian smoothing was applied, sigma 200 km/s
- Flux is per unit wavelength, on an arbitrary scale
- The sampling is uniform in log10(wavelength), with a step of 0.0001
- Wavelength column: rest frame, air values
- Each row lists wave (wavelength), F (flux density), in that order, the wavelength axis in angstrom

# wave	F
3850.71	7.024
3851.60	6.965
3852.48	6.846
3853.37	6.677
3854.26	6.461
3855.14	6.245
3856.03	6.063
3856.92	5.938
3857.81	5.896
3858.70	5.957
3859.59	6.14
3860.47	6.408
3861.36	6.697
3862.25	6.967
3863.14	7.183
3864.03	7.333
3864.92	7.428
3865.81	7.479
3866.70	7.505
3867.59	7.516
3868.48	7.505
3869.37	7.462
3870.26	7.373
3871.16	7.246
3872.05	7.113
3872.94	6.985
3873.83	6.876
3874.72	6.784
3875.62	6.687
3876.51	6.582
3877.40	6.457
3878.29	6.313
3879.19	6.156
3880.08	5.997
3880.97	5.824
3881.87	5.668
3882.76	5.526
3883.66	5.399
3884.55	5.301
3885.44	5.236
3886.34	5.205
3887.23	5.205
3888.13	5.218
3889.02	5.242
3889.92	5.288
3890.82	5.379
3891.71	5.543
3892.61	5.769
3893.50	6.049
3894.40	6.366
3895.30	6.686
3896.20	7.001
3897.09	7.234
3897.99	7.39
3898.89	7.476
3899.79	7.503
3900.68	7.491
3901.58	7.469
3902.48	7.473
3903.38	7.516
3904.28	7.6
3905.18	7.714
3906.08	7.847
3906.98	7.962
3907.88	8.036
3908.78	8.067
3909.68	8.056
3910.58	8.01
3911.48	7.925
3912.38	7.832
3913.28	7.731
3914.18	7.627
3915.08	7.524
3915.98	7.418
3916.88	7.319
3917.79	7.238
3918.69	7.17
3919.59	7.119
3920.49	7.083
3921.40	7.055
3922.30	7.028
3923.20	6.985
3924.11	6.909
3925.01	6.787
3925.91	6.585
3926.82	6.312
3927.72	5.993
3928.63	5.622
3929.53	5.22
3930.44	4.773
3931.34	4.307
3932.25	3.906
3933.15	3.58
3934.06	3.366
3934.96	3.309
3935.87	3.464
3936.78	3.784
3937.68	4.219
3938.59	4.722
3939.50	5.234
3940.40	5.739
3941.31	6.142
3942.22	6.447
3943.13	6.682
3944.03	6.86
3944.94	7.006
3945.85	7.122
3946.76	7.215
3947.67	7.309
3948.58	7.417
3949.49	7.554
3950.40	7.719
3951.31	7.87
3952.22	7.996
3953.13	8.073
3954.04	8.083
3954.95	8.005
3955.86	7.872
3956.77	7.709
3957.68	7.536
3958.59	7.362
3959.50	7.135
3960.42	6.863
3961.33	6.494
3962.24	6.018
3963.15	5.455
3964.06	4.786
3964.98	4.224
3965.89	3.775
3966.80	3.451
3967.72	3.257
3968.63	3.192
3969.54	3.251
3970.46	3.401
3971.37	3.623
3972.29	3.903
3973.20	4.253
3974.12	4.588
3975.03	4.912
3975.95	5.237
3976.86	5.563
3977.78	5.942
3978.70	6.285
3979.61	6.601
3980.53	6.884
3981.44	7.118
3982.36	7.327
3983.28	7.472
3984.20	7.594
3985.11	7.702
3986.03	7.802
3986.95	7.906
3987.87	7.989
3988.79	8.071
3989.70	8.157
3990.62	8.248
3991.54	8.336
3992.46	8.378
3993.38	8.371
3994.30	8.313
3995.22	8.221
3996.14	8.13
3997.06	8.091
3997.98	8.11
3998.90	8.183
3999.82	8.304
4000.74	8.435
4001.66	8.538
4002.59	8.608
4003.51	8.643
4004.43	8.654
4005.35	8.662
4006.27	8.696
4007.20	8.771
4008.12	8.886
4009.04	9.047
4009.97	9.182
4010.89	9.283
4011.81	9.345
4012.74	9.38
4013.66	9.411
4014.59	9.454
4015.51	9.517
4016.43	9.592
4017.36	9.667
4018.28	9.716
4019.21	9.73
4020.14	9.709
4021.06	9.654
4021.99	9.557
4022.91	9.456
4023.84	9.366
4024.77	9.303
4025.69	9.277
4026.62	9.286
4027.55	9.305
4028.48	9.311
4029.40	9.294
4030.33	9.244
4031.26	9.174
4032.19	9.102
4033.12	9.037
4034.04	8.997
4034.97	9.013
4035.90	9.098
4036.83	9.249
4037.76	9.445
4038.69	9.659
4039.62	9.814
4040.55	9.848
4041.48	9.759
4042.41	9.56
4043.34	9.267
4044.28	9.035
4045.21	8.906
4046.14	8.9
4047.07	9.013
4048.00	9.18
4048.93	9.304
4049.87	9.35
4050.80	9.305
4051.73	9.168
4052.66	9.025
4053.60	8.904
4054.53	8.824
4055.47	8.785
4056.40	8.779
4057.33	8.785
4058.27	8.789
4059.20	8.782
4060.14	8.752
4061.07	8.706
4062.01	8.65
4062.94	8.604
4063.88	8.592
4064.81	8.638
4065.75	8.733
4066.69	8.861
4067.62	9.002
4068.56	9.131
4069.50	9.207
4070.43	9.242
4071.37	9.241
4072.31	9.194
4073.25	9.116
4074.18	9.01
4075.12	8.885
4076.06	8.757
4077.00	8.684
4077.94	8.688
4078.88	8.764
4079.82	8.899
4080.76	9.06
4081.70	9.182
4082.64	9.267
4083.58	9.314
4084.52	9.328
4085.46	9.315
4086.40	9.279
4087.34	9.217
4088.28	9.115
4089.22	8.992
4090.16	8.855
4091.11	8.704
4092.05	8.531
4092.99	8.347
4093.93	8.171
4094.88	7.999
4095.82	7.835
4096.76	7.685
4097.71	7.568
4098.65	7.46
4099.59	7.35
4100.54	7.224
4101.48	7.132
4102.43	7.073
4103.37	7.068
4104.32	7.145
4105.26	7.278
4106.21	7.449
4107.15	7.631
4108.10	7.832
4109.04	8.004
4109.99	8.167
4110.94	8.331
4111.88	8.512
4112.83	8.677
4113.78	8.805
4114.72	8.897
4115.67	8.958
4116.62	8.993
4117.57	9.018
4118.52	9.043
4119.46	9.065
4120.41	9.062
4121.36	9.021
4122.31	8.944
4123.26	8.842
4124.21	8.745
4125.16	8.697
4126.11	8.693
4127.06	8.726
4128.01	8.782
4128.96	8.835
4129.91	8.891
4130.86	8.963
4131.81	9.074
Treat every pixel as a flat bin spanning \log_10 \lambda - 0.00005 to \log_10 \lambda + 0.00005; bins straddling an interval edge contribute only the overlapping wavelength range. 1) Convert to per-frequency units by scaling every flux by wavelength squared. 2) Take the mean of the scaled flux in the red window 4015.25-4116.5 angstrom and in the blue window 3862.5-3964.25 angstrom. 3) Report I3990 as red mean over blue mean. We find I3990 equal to 1.4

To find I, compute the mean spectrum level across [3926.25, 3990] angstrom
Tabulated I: 5.97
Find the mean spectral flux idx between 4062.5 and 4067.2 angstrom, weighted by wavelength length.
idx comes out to 8.69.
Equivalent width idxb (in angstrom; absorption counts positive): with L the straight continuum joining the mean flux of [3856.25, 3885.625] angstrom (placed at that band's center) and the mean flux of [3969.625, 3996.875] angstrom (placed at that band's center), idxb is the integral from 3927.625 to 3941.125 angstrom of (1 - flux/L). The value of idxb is 4.4 angstrom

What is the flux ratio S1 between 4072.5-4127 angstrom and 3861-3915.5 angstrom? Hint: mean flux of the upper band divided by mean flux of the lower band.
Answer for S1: 1.2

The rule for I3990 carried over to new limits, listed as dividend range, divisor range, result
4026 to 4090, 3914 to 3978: 1.62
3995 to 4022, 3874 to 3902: 1.54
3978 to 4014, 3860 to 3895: 1.37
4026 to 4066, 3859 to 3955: 1.48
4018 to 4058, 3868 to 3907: 1.53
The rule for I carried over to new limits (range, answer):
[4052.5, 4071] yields 8.84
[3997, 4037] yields 9.11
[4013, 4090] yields 9.16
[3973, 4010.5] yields 7.69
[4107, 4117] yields 8.46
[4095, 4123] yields 8.12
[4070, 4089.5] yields 9.07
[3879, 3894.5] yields 5.55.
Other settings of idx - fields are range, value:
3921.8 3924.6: 6.98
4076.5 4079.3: 8.7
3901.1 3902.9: 7.46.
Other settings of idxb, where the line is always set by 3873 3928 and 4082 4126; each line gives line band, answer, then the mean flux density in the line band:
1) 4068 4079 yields -1.1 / 9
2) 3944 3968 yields 1.7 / 6.69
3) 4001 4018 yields -3.2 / 9.07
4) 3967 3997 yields 4.0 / 6.44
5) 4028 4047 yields -3.4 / 9.28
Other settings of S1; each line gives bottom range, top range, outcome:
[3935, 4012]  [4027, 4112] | 1.28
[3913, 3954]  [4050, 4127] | 1.37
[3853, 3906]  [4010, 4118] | 1.35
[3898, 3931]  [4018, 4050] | 1.30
